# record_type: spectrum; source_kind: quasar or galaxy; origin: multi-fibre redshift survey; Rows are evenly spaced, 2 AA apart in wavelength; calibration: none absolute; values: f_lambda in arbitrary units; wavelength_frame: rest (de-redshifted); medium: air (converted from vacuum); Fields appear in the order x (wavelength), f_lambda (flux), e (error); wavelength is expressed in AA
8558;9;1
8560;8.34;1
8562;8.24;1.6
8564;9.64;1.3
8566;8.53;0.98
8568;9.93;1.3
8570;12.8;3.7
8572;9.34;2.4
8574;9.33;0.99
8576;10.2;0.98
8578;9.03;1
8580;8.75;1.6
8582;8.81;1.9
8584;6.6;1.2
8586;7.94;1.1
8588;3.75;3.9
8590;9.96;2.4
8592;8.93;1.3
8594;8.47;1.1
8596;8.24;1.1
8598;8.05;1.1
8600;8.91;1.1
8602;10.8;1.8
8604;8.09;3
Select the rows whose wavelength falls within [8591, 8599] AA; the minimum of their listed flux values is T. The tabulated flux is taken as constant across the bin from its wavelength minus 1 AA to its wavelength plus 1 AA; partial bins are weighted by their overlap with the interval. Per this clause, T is 8.05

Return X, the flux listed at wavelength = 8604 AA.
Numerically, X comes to 8.09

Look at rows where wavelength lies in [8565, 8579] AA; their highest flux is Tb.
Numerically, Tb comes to 12.8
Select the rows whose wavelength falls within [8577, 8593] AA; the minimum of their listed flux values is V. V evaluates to 3.75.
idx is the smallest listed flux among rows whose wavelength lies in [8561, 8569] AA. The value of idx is 8.24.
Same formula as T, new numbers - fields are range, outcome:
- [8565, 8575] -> 8.53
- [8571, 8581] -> 8.75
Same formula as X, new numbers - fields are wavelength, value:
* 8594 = 8.47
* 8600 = 8.91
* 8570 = 12.8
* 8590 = 9.96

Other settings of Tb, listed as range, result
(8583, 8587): 7.94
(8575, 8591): 10.2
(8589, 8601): 9.96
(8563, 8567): 9.64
